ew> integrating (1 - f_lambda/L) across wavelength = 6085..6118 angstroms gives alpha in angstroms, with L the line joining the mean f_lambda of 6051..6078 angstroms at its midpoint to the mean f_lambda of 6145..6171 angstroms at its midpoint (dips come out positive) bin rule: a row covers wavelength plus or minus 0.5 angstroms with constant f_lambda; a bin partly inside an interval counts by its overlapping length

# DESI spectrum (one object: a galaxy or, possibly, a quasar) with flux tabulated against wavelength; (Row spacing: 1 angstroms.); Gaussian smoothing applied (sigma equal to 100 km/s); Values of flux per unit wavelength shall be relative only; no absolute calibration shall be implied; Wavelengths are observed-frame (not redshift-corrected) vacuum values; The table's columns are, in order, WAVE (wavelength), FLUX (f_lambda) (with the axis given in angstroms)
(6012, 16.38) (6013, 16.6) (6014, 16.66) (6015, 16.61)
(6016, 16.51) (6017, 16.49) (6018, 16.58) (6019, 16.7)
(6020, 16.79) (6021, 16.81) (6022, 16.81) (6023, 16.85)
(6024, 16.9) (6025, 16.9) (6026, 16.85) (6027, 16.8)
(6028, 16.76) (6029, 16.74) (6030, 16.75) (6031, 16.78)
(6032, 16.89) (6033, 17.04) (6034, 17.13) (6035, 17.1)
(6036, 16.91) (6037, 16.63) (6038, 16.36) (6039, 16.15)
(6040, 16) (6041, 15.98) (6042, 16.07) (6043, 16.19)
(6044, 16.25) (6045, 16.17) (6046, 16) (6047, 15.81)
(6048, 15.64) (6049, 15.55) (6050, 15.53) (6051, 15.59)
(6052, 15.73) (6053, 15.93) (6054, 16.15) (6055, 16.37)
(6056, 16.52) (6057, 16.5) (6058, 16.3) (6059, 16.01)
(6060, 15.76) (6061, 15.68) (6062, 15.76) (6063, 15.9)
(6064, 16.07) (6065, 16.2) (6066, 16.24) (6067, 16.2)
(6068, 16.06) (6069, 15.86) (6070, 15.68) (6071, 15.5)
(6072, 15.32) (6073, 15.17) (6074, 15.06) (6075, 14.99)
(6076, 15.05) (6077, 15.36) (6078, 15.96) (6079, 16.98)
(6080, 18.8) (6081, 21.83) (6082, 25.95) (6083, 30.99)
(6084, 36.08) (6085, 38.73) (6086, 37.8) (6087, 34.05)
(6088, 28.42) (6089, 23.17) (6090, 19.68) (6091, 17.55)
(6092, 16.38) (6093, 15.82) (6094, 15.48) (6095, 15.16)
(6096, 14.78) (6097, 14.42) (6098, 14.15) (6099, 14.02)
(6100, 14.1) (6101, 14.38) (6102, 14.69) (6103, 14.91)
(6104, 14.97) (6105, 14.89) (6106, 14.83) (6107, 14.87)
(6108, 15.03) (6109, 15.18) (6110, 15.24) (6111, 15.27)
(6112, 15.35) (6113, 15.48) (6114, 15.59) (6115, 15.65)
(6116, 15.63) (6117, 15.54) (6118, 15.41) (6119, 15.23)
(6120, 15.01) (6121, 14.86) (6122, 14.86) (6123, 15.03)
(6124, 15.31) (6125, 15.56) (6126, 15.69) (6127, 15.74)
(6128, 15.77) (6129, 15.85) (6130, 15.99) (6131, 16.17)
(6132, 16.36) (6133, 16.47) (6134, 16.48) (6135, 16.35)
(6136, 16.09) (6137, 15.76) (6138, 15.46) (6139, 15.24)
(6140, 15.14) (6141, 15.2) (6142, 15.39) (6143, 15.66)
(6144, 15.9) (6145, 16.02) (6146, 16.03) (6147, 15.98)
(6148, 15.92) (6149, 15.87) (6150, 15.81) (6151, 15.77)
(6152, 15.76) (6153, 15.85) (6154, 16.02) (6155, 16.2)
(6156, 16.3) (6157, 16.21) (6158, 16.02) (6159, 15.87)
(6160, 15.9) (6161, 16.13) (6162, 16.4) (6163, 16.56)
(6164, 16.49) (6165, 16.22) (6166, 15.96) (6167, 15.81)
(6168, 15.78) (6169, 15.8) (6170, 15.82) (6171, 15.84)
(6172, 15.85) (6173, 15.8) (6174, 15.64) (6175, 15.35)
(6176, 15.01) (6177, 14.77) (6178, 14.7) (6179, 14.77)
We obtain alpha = -3.5 angstroms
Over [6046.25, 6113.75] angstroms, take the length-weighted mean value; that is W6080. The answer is 17.7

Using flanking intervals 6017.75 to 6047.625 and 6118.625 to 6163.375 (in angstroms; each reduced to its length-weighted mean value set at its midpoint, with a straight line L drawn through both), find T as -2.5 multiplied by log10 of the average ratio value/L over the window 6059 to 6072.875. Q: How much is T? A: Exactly 0.03 mag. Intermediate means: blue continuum 16.6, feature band 15.9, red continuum 15.8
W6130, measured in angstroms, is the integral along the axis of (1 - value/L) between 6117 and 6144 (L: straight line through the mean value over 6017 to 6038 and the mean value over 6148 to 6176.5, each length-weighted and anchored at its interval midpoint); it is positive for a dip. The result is 0.9 angstroms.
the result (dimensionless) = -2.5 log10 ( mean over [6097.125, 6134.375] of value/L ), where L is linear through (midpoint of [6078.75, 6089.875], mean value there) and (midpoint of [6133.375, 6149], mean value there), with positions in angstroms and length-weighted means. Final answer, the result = 0.350 mag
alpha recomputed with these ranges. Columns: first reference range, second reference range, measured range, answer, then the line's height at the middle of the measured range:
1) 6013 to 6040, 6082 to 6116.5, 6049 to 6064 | 1.4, 17.7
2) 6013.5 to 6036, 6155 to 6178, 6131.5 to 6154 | 0.3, 16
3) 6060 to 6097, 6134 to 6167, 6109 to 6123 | 1.9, 17.7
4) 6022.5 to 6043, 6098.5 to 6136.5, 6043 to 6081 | 0.5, 16.2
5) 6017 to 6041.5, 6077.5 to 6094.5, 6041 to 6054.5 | 2.3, 19.2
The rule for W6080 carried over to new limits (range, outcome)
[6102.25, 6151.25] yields 15.5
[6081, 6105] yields 21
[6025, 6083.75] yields 16.8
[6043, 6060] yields 16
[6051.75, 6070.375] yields 16.1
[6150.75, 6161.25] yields 16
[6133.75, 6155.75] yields 15.8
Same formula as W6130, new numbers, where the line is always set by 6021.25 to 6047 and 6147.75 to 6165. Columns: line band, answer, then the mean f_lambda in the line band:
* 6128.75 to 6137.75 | 0.0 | 16.2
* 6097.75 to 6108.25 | 1.1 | 14.6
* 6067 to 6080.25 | 0.5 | 15.8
